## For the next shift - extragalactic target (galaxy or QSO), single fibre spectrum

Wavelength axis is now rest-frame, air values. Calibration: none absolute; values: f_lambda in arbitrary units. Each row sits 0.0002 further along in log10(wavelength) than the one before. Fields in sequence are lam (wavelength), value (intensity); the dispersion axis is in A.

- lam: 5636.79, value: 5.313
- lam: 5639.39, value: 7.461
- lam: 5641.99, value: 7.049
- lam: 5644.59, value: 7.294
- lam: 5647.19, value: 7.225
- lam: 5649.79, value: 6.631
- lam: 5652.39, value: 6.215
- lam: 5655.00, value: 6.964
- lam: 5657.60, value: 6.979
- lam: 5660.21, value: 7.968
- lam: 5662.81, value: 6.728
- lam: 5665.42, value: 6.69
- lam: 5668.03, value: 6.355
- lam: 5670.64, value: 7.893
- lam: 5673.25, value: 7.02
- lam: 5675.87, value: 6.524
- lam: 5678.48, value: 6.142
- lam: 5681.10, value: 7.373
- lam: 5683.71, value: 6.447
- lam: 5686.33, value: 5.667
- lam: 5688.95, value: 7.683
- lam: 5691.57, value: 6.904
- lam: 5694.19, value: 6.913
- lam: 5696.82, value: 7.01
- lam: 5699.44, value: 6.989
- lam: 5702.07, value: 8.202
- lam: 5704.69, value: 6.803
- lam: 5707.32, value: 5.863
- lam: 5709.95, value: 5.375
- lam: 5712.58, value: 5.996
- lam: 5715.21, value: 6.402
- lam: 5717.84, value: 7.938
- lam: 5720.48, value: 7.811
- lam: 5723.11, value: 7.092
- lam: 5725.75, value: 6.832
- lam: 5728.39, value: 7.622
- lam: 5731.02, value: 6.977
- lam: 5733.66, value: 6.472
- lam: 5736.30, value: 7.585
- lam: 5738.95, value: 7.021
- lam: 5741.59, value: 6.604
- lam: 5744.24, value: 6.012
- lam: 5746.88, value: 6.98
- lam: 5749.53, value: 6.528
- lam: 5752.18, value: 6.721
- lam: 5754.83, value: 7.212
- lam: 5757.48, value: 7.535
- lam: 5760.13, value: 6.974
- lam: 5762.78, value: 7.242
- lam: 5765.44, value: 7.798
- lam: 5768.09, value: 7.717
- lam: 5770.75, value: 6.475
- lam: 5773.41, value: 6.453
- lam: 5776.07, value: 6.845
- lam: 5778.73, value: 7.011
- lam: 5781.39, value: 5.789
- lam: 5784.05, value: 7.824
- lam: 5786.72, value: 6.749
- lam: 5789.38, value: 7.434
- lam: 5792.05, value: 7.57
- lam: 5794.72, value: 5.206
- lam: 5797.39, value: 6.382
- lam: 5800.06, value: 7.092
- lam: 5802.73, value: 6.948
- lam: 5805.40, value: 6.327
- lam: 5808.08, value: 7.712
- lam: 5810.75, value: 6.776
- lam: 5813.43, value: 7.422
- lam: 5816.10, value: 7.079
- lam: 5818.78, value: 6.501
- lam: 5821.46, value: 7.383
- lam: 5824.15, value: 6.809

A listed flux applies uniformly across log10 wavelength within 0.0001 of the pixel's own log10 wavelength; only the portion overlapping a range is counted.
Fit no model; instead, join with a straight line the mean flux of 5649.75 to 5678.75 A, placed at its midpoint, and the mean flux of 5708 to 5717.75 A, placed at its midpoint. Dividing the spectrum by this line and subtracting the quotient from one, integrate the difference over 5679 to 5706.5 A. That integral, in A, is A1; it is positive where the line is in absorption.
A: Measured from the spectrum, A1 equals -2.1 A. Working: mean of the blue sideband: 6.88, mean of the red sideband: 6.18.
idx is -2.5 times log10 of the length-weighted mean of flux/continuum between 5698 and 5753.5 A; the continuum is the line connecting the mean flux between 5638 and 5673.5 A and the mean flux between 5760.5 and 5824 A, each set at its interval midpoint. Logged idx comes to 0.02 mag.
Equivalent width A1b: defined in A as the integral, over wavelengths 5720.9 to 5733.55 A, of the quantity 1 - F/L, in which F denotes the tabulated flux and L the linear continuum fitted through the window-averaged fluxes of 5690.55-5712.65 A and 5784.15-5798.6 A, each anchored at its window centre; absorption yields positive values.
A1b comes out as -0.74 A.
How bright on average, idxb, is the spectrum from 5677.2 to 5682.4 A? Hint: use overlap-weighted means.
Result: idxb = 6.75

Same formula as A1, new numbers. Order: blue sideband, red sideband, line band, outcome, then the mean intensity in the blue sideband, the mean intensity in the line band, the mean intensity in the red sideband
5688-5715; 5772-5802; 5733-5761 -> -0.54 A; 6.75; 6.88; 6.76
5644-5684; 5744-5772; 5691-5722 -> 0.56 A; 6.91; 6.85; 7.06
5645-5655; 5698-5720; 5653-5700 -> -0.90 A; 6.78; 6.89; 6.74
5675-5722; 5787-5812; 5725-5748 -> -0.34 A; 6.78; 6.9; 6.83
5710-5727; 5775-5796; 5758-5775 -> -0.73 A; 6.89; 7.13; 6.81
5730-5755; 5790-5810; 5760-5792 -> -1.27 A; 6.79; 7.05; 6.77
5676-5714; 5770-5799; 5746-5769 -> -1.67 A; 6.66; 7.18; 6.71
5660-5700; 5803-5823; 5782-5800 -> 0.41 A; 6.86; 6.83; 7.02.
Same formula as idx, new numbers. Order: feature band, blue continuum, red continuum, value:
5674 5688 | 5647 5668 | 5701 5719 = 0.046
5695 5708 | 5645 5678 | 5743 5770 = -0.006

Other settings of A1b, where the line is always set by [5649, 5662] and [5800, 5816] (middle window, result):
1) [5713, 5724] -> -0.3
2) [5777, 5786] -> 0.2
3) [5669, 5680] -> 0.1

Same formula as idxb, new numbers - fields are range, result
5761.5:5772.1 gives 7.3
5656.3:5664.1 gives 7.23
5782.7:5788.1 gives 7.29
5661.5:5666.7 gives 6.72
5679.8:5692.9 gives 6.82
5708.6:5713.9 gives 5.69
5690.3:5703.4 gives 7.2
